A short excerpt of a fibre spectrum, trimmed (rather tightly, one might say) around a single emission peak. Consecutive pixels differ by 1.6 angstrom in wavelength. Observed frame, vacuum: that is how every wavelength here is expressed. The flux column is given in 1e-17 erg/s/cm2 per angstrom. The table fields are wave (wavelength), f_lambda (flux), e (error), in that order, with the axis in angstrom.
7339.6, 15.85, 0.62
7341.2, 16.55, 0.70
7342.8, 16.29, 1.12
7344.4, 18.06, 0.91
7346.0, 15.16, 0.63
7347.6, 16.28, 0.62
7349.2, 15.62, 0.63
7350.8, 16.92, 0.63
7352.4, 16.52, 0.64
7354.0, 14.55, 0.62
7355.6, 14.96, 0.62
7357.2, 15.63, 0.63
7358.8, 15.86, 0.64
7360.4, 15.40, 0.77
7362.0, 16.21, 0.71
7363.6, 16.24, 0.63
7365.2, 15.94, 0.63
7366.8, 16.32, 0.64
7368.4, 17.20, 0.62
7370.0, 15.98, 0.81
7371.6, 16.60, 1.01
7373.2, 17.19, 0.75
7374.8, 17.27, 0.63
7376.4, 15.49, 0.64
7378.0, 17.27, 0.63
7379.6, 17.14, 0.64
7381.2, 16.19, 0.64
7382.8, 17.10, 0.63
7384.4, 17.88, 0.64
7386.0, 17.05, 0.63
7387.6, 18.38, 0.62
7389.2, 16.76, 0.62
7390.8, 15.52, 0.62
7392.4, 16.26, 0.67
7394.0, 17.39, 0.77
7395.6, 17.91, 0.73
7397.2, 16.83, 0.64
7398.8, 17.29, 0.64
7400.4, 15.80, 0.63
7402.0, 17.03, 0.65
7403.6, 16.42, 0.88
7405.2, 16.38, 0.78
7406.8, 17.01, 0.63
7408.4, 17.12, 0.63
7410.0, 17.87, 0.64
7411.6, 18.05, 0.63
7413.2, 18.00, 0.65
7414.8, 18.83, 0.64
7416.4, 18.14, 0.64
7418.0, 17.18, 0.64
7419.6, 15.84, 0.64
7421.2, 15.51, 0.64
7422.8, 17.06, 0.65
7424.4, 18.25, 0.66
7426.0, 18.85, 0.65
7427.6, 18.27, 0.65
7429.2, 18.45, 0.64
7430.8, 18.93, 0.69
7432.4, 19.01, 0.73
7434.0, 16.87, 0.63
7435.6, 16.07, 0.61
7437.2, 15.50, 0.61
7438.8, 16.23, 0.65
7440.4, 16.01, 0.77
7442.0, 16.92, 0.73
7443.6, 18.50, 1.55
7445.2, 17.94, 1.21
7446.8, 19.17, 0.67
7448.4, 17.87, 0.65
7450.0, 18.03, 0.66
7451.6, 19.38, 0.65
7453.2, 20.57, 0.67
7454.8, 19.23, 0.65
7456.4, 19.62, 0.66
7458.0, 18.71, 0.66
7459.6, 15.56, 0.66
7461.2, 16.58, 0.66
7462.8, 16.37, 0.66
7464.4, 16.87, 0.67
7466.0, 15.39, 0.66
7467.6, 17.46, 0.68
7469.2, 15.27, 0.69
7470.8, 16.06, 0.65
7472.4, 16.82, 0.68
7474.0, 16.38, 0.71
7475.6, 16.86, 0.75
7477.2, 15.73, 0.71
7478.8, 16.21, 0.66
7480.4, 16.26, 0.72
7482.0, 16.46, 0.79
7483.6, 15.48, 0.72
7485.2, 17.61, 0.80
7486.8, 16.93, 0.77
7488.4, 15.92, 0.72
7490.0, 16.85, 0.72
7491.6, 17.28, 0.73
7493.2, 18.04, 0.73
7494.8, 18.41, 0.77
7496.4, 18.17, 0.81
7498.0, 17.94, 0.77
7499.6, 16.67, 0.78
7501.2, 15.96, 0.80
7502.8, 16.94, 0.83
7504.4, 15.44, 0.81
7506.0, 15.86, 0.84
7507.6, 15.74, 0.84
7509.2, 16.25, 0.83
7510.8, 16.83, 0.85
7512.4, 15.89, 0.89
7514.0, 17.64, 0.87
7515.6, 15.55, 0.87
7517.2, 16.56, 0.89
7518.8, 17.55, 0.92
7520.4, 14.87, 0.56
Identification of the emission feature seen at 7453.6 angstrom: [N II]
